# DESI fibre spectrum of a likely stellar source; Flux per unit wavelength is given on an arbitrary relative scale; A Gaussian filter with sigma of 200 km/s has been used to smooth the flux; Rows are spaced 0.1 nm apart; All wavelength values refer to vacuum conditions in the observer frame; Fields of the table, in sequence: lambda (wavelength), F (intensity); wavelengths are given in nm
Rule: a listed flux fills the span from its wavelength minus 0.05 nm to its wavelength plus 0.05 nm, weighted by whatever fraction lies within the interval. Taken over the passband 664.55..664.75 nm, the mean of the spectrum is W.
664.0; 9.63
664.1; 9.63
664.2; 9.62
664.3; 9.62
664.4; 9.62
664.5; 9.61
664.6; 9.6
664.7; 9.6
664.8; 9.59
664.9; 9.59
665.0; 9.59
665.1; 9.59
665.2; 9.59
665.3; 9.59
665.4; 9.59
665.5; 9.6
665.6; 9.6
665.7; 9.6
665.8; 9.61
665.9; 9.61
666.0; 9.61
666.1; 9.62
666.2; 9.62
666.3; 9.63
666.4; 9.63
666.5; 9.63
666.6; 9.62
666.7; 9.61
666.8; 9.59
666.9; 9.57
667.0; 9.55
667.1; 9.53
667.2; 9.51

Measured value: 9.6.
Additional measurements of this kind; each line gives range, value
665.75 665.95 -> 9.61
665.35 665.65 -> 9.6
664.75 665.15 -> 9.59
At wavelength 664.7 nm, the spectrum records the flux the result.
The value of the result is 9.6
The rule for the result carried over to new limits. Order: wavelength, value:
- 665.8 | 9.61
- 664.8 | 9.59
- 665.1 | 9.59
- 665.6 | 9.6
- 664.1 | 9.63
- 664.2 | 9.62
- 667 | 9.55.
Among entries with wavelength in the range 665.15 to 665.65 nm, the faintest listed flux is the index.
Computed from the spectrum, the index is 9.59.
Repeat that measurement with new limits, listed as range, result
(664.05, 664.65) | 9.6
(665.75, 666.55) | 9.61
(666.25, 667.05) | 9.55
